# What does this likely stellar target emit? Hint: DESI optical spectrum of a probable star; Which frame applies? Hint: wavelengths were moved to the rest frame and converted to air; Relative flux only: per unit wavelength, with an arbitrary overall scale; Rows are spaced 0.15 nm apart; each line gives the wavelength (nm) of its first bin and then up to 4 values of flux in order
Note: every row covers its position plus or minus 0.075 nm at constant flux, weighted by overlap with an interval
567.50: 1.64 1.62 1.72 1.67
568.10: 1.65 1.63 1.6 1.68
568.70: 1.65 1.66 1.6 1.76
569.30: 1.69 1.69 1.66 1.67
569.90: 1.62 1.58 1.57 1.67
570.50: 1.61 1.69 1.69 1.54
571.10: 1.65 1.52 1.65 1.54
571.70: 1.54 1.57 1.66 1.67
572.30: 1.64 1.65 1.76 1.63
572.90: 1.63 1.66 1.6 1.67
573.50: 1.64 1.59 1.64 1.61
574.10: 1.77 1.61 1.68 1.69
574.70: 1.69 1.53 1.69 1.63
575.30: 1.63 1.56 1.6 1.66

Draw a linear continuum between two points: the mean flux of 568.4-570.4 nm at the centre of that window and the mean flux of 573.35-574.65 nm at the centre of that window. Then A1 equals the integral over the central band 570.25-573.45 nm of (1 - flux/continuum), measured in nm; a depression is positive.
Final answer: 0.05 nm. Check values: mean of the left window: 1.65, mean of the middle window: 1.63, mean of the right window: 1.66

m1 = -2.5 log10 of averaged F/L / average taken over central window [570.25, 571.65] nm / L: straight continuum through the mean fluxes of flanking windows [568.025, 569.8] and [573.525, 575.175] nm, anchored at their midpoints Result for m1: 0.03 mag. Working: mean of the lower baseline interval 1.66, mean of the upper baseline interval 1.65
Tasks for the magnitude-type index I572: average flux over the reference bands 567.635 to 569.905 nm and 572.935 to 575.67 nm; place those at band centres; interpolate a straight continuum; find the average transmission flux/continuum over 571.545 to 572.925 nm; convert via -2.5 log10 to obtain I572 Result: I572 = 0.01 mag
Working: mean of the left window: 1.66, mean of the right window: 1.64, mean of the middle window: 1.63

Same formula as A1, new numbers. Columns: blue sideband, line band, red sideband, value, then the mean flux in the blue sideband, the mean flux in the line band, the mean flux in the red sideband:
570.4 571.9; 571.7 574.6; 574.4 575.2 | -0.035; 1.6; 1.65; 1.65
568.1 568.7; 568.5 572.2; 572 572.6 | 0.047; 1.64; 1.63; 1.67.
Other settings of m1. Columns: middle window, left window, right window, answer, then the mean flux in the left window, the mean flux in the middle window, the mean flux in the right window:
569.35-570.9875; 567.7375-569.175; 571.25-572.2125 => -0.008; 1.66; 1.64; 1.6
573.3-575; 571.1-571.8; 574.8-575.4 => -0.027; 1.57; 1.65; 1.62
